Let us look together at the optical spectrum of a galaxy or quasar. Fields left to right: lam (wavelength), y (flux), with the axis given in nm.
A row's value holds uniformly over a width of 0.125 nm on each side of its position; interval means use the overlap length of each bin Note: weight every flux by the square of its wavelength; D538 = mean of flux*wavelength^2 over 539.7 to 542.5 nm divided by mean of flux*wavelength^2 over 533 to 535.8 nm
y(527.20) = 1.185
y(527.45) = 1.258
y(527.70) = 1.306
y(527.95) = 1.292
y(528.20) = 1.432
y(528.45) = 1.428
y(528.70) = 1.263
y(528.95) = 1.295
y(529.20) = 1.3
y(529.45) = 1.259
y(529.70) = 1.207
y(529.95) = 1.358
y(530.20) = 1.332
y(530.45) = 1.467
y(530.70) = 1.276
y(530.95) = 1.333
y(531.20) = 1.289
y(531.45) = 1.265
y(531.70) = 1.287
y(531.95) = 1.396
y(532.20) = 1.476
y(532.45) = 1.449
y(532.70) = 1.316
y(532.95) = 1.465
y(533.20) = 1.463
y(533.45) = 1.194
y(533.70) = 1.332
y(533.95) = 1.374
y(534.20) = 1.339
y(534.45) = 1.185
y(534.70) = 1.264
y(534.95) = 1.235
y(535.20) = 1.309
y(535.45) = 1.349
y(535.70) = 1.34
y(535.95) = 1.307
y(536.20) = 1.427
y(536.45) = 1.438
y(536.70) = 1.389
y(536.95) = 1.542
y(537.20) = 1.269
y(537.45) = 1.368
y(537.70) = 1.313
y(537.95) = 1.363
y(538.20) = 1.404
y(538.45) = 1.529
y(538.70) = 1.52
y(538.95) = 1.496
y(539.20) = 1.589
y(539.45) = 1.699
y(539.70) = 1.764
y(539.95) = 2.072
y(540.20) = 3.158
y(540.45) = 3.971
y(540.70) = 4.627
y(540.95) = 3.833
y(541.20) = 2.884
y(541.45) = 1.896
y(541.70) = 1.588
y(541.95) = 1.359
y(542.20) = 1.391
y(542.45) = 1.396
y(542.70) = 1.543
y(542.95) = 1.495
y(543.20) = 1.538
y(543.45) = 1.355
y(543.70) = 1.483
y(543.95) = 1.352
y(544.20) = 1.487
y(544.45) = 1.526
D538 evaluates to 2.00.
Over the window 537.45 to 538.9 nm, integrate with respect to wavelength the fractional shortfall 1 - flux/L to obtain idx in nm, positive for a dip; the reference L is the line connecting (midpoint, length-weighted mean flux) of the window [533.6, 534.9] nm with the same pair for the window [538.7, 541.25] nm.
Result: 0.52 nm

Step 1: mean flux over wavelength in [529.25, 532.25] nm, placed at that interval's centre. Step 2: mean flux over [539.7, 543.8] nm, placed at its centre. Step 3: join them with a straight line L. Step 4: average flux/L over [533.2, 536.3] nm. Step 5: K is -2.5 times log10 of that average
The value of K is 0.248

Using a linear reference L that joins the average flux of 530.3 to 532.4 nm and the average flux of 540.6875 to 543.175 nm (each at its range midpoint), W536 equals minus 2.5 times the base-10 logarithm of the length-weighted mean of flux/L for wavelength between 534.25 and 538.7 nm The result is 0.24 mag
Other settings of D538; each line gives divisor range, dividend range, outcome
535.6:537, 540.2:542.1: 2.09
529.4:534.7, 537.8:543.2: 1.59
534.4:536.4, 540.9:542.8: 1.50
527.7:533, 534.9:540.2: 1.16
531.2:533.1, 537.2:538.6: 1.03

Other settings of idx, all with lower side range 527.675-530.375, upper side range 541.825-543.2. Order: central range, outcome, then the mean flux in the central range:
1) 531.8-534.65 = -0.003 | 1.36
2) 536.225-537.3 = -0.018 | 1.41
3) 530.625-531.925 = 0.040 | 1.3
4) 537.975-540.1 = -0.339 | 1.64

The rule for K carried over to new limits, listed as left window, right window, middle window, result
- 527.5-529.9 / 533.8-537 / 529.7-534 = -0.02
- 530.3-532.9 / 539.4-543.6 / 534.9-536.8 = 0.26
